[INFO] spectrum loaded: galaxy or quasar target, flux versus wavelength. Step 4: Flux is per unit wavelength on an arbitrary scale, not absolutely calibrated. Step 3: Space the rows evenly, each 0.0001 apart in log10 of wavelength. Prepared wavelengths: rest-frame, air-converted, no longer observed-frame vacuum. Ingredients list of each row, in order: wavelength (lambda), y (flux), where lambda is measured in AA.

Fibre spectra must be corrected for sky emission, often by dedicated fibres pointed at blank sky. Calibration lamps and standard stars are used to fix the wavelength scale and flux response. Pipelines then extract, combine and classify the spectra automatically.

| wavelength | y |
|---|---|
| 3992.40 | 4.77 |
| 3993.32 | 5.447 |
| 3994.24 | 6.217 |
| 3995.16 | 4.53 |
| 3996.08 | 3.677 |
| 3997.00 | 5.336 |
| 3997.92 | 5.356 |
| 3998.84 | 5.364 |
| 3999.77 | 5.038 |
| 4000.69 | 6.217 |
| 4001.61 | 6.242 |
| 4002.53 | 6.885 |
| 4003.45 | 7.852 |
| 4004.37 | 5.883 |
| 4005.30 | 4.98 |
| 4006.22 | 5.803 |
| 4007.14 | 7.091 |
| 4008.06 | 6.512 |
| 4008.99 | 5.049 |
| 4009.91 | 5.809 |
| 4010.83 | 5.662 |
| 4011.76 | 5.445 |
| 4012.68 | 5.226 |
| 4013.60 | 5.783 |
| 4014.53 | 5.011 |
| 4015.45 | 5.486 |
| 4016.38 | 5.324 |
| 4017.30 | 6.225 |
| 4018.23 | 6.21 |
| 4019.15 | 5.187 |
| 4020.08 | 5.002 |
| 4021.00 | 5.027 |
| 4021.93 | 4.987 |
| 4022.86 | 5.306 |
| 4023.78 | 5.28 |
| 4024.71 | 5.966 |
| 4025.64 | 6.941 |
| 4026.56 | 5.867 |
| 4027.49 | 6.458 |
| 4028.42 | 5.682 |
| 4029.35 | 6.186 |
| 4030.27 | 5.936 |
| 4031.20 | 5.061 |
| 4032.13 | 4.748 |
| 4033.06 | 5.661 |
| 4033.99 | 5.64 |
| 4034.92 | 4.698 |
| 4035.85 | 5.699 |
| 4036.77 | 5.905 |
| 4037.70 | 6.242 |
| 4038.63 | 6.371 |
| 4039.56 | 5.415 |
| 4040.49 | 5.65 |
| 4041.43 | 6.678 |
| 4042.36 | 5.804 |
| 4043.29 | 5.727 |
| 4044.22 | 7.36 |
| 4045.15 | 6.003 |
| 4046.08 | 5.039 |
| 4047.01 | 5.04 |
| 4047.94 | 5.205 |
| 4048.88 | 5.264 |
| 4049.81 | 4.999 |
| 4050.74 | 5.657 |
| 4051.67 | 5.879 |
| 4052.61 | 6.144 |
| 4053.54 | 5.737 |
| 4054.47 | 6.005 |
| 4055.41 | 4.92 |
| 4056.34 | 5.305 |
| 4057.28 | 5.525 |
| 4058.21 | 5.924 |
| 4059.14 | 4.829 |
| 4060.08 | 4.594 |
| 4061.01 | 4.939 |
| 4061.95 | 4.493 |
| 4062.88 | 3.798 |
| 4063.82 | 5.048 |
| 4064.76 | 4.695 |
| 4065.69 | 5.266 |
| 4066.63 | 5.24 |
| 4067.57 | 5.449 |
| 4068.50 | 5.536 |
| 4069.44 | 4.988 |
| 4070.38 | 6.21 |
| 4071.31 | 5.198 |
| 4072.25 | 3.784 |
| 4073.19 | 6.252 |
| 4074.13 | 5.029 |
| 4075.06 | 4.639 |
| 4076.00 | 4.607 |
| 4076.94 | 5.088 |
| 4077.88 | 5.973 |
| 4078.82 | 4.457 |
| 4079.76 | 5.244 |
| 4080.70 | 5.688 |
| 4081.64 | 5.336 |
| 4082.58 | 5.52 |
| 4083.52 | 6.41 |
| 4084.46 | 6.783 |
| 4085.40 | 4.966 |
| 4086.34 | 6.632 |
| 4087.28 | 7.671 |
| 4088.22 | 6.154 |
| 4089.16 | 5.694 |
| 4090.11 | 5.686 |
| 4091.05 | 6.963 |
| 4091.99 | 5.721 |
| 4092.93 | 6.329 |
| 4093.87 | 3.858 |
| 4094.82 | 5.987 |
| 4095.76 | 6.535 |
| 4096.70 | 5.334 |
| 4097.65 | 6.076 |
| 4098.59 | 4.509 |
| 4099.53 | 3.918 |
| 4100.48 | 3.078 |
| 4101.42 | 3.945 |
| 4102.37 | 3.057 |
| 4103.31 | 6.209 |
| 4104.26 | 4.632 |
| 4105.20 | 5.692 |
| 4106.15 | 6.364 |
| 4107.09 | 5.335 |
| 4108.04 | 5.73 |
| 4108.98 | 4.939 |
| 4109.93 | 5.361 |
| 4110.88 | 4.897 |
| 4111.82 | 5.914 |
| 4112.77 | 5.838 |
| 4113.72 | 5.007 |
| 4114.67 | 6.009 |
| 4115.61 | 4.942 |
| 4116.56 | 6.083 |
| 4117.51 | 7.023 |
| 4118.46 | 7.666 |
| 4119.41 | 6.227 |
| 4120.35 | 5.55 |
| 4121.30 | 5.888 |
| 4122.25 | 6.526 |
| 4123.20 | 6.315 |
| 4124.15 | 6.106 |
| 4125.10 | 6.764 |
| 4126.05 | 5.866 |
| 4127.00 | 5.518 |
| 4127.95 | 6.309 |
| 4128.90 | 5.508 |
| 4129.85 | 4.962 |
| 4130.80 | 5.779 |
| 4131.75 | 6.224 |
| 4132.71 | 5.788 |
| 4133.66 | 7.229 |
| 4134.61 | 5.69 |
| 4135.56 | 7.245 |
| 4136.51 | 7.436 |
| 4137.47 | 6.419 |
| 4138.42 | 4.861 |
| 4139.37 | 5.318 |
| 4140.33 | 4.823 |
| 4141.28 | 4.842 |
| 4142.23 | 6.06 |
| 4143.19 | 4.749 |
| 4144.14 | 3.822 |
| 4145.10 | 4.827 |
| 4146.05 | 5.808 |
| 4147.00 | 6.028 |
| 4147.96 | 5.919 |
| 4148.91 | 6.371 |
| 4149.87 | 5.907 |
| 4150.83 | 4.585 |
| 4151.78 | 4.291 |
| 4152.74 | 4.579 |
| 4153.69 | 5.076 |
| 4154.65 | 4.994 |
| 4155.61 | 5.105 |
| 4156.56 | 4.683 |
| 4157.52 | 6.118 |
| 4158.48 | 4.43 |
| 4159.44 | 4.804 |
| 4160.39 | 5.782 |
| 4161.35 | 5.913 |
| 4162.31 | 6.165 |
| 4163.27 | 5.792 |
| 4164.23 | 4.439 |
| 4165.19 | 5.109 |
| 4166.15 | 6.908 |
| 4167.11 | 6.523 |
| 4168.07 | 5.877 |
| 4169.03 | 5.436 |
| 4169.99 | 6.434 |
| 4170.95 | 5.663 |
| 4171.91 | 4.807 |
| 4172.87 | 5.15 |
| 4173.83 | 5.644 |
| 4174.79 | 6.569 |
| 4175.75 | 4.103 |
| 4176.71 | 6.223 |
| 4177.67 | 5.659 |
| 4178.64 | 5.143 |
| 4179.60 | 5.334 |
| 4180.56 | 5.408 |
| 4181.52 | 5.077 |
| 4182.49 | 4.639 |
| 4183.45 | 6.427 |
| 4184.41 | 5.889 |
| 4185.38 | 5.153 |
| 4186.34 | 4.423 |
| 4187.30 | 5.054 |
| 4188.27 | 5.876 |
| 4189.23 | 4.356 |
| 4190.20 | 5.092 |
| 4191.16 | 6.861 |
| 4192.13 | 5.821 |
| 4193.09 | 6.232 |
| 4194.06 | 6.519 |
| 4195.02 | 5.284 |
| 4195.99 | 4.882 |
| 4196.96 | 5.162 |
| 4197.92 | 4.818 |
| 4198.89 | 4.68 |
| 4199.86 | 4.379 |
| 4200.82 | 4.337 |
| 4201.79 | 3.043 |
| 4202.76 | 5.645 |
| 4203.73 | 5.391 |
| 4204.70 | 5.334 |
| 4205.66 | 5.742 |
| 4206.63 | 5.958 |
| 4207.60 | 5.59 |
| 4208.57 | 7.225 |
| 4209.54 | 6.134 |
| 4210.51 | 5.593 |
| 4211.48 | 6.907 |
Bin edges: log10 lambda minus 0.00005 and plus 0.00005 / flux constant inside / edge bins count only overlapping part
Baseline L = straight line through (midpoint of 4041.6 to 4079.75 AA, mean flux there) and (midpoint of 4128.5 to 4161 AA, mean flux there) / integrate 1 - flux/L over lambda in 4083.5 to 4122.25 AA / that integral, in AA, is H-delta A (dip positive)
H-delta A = -1.7 AA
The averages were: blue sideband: 5.3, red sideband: 5.47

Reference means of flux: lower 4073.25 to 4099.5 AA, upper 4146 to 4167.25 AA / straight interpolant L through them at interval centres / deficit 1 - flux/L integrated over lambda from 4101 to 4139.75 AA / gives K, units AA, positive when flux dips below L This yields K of -2.0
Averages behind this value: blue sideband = 5.64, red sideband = 5.42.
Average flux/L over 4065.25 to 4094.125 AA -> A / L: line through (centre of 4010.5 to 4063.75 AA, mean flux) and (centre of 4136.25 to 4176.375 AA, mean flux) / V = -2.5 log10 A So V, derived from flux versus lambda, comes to -0.01 mag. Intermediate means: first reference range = 5.54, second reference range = 5.42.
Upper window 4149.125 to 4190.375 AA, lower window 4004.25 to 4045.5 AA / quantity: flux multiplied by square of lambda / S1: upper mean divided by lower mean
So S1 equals 1.01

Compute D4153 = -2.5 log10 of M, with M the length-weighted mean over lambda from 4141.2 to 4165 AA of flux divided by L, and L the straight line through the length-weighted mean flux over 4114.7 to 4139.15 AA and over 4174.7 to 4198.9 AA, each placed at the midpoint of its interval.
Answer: 0.11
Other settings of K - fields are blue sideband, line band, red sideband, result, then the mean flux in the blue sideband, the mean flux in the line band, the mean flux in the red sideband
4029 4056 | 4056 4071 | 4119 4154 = 1.5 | 5.68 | 5.11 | 5.71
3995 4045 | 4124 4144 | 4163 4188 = -1.0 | 5.72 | 5.84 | 5.5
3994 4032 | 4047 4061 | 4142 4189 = 0.5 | 5.67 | 5.4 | 5.39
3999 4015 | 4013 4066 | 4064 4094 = 2.0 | 5.9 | 5.52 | 5.55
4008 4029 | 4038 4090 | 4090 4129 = 1.1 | 5.61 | 5.49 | 5.6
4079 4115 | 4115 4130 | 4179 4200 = -1.8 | 5.49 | 6.1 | 5.35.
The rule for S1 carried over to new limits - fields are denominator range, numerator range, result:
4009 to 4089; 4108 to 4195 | 1.07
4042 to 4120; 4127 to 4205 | 1.04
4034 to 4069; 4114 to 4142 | 1.15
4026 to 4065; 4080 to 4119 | 1.04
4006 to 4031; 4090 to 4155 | 1.03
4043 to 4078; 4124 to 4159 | 1.09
